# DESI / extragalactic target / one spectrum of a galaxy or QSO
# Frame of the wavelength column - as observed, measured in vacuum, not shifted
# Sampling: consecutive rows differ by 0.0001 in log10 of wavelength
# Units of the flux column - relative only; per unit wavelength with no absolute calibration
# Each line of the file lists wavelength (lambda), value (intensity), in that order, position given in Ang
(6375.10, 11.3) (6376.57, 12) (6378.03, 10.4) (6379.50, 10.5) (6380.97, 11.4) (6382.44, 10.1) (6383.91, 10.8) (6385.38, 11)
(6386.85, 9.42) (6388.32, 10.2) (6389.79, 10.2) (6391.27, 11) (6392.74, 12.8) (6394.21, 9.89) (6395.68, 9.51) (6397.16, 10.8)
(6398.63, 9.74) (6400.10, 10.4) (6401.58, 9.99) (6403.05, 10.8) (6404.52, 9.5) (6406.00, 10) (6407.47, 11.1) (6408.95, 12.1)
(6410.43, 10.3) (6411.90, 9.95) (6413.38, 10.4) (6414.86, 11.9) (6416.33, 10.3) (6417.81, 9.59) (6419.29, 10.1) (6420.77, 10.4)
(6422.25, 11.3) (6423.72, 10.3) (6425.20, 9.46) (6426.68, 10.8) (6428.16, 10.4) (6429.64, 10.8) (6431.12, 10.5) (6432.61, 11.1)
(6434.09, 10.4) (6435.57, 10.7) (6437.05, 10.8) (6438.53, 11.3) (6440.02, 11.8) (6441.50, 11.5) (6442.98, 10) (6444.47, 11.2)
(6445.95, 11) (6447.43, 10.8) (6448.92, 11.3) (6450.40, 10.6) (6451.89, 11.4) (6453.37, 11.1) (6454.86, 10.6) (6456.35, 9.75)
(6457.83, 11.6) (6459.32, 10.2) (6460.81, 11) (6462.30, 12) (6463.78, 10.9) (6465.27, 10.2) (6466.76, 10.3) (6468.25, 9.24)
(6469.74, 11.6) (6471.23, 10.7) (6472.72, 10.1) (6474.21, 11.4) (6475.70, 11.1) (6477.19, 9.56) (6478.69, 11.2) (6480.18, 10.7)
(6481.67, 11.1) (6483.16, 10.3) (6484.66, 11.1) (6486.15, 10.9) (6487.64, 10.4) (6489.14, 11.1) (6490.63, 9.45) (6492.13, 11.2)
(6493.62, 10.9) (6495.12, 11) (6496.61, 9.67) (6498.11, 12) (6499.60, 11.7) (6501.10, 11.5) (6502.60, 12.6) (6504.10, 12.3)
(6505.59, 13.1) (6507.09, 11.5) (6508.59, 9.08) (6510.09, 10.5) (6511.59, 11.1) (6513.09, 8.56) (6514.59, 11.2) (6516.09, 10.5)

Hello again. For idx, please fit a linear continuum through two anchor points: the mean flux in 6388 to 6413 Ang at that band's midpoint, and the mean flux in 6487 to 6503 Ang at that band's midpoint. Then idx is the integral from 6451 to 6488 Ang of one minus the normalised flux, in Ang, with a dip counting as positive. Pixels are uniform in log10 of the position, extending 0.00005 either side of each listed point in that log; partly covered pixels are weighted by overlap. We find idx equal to 0.4 Ang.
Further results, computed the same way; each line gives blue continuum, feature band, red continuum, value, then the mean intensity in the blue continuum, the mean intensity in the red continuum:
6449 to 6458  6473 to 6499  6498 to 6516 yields 0.70 Ang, 10.8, 11.2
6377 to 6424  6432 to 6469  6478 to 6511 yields -0.09 Ang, 10.5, 11.1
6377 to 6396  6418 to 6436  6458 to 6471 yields 0.29 Ang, 10.6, 10.7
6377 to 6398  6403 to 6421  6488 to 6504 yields 0.38 Ang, 10.6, 11.1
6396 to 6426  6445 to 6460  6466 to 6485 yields -0.41 Ang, 10.4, 10.6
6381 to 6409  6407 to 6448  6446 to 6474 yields -0.40 Ang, 10.5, 10.8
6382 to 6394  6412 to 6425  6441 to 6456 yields 0.39 Ang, 10.7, 10.9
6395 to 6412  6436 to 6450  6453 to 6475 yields -0.62 Ang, 10.4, 10.7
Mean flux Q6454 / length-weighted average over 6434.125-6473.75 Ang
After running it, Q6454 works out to 10.8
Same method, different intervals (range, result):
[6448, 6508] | 11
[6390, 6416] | 10.6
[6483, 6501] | 10.9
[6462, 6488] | 10.7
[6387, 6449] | 10.6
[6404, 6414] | 10.5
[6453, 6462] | 10.7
